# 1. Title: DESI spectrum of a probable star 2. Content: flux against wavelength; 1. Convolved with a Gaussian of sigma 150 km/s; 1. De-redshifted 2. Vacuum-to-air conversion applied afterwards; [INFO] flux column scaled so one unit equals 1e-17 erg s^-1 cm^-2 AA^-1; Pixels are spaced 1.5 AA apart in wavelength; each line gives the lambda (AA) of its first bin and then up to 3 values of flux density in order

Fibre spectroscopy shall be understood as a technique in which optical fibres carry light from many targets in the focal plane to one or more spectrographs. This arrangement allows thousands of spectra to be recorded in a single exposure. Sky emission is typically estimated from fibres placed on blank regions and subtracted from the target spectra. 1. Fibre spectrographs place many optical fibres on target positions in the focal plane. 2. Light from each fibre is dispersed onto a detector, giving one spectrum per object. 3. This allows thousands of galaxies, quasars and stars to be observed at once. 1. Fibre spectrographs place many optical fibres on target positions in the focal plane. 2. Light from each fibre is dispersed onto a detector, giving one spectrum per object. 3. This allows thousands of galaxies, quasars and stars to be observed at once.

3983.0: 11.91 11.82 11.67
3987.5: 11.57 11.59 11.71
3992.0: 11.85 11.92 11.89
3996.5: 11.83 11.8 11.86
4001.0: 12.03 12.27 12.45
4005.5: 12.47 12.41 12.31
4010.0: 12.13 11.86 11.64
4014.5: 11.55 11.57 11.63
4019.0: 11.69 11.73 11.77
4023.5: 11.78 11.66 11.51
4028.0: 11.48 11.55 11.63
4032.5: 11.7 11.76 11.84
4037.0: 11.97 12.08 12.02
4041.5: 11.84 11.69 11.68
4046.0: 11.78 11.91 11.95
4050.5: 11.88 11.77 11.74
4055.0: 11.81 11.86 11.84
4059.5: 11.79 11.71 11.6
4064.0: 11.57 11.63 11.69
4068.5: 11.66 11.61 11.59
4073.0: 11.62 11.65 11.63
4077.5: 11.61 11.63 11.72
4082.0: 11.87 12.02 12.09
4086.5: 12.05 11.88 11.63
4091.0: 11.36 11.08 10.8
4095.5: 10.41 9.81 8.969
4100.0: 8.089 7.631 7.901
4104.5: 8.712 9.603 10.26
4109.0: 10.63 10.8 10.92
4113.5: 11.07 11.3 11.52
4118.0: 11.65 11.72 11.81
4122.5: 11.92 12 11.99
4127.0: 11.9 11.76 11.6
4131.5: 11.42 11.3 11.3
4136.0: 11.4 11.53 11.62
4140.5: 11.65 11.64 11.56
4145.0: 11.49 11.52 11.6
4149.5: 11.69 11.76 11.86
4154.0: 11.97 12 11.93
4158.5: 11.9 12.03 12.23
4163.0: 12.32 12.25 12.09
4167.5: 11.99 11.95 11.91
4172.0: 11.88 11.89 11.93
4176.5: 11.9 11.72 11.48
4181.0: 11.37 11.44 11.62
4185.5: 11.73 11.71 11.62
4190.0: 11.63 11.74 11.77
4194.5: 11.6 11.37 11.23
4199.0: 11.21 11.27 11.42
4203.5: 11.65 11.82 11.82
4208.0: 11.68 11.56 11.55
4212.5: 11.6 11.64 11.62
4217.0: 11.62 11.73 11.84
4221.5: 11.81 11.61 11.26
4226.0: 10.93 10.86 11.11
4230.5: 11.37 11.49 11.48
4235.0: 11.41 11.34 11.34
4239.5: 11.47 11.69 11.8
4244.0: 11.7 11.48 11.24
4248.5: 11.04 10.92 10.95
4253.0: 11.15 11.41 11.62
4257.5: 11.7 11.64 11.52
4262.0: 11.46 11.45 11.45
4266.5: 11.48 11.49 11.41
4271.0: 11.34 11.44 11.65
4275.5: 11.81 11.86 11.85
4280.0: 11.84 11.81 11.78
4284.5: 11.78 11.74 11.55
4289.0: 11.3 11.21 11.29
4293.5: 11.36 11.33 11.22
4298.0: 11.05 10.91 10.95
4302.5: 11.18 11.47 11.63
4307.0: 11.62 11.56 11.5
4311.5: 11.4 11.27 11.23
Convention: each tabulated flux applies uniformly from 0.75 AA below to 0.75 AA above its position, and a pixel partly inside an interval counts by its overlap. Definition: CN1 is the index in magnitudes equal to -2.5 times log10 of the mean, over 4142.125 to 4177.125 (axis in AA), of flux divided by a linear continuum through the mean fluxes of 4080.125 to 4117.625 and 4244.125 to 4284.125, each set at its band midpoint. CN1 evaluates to -0.09 mag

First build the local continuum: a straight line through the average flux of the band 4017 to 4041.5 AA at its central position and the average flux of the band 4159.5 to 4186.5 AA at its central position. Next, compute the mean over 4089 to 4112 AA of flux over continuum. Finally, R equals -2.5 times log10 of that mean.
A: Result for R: 0.20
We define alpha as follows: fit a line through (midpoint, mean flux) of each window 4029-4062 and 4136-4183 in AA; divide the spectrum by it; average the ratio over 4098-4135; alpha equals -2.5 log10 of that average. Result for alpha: 0.10 mag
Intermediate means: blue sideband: 11.8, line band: 10.7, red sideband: 11.8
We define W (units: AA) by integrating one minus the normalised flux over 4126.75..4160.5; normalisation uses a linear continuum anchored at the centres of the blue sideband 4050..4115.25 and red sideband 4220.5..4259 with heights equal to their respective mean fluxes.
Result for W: -1.5 AA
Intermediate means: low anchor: 11.1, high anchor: 11.4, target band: 11.7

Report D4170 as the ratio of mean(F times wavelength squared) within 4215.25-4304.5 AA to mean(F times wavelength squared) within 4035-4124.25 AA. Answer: 1.1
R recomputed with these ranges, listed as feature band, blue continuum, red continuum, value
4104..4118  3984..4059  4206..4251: 0.10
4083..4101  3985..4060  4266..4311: 0.09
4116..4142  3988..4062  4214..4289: 0.00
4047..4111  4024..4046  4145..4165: 0.07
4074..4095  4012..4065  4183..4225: 0.01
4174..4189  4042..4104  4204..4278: -0.02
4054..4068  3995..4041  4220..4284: 0.01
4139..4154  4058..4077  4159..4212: 0.00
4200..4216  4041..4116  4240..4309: -0.02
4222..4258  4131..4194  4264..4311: 0.02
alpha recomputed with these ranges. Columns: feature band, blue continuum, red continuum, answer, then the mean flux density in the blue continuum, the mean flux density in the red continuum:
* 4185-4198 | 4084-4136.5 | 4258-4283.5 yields -0.03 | 10.9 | 11.6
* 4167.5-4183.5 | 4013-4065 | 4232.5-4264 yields -0.02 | 11.7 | 11.4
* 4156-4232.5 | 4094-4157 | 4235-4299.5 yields -0.04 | 11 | 11.5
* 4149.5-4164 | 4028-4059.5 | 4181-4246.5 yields -0.03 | 11.8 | 11.5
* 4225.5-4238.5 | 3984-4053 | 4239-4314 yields 0.02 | 11.8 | 11.5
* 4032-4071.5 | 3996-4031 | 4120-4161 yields 0.00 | 11.9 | 11.7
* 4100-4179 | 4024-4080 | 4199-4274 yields 0.02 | 11.7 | 11.5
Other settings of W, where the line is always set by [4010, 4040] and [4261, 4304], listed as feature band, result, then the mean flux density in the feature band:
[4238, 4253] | 0.19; 11.4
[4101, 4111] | 1.95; 9.37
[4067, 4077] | 0.04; 11.6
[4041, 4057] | -0.15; 11.8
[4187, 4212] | -0.03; 11.6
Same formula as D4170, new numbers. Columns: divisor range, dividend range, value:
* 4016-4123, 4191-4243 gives 1.09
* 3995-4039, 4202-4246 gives 1.07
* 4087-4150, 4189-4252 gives 1.10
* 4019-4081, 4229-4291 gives 1.08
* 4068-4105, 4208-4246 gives 1.13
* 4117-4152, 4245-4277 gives 1.04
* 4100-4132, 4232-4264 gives 1.13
